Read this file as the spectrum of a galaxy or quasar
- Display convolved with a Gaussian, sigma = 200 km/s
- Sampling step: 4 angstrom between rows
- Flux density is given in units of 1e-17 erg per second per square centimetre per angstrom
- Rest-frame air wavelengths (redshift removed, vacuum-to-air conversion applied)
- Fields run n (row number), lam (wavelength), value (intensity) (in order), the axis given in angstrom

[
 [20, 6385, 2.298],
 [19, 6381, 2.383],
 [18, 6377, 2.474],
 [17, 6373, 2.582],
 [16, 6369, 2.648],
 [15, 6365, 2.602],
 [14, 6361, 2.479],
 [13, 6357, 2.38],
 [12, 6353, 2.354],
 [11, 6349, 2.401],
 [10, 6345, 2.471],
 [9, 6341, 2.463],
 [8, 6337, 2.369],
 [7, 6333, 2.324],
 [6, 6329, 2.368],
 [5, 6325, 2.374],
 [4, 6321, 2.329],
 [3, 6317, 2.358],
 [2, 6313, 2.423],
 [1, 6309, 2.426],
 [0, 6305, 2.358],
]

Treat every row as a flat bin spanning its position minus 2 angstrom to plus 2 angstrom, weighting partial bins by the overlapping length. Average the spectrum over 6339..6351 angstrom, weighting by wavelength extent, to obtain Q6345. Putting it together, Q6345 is 2.44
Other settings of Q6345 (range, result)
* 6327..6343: 2.38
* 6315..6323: 2.34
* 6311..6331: 2.37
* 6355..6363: 2.43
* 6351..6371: 2.49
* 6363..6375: 2.61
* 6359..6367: 2.54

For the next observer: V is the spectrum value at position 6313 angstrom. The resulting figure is 2.423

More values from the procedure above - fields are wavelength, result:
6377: 2.474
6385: 2.298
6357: 2.38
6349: 2.401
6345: 2.471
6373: 2.582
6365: 2.602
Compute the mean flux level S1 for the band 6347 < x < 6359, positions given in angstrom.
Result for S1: 2.38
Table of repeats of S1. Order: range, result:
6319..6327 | 2.35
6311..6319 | 2.39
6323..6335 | 2.36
